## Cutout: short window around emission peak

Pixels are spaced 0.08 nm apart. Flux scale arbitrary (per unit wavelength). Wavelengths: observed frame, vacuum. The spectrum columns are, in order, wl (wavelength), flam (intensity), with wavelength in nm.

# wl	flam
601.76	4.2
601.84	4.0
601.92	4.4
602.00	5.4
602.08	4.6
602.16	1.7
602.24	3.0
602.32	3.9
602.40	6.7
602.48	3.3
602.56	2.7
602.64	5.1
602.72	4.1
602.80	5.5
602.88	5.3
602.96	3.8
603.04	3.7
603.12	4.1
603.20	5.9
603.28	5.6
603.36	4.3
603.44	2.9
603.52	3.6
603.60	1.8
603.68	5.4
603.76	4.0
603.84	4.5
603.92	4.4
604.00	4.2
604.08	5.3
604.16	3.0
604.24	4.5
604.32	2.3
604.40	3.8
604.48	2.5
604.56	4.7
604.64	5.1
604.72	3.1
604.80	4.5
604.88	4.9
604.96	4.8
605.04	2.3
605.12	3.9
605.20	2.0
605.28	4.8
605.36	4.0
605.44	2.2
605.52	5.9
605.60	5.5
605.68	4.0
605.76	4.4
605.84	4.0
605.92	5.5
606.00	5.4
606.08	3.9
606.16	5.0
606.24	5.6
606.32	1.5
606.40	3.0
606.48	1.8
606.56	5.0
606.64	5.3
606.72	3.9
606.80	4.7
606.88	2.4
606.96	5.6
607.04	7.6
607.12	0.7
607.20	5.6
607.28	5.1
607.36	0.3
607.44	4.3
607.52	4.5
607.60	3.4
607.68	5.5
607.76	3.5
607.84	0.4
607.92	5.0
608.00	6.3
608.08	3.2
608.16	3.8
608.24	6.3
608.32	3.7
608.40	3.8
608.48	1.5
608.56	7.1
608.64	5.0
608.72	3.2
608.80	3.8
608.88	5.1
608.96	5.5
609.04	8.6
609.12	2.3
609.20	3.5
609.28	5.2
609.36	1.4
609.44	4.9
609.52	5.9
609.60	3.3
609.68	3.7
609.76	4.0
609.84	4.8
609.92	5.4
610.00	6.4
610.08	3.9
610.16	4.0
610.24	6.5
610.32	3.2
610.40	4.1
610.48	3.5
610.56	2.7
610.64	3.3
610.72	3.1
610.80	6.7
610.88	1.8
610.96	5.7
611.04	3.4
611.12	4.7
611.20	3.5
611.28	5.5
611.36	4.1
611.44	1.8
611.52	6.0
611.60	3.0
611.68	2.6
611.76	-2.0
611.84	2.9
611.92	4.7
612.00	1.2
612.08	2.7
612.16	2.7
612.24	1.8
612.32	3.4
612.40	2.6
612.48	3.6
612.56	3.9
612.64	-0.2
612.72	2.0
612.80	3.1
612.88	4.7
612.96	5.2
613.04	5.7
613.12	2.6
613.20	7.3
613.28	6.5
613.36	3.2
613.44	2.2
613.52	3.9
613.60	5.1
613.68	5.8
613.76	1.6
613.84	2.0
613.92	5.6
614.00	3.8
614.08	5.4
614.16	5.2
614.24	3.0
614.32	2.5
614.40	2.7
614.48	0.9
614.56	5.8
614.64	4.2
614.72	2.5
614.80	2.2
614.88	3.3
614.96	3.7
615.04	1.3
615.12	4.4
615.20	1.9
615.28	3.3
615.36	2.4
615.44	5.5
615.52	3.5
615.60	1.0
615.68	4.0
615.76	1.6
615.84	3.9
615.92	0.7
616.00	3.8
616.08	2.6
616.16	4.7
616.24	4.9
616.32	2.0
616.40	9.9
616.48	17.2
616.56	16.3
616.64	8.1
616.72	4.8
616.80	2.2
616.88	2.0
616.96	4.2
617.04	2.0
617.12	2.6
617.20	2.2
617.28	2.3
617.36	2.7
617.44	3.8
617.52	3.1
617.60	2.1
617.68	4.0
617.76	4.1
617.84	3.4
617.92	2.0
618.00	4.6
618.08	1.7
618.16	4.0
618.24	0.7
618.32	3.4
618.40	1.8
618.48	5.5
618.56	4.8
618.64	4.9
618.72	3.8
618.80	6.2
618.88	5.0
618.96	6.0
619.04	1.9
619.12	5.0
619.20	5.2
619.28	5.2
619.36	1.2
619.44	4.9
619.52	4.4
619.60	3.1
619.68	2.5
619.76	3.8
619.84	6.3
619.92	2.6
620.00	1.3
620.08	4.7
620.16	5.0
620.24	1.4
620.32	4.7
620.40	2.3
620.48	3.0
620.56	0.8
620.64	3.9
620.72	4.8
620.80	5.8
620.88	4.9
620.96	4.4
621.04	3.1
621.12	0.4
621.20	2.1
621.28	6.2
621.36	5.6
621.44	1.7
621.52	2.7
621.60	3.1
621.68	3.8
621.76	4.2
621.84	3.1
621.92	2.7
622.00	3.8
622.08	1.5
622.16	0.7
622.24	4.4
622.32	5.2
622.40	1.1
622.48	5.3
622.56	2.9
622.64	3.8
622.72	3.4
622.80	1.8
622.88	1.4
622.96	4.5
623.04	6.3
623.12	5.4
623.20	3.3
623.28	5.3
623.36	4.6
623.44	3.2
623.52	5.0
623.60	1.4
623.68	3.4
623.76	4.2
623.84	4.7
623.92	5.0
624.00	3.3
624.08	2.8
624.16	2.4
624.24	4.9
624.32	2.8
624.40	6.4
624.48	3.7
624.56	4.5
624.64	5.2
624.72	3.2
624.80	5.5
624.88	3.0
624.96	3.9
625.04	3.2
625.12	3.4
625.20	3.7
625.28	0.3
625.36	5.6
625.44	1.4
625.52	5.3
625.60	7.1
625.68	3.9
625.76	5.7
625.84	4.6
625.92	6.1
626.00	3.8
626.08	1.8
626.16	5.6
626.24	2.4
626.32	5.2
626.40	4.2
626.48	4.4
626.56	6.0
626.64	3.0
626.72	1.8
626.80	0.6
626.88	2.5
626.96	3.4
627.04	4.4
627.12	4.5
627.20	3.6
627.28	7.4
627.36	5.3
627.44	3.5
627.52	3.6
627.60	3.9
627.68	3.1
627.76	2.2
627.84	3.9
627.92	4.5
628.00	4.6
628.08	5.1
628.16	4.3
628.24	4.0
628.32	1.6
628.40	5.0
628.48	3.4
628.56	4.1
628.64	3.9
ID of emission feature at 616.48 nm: Hbeta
